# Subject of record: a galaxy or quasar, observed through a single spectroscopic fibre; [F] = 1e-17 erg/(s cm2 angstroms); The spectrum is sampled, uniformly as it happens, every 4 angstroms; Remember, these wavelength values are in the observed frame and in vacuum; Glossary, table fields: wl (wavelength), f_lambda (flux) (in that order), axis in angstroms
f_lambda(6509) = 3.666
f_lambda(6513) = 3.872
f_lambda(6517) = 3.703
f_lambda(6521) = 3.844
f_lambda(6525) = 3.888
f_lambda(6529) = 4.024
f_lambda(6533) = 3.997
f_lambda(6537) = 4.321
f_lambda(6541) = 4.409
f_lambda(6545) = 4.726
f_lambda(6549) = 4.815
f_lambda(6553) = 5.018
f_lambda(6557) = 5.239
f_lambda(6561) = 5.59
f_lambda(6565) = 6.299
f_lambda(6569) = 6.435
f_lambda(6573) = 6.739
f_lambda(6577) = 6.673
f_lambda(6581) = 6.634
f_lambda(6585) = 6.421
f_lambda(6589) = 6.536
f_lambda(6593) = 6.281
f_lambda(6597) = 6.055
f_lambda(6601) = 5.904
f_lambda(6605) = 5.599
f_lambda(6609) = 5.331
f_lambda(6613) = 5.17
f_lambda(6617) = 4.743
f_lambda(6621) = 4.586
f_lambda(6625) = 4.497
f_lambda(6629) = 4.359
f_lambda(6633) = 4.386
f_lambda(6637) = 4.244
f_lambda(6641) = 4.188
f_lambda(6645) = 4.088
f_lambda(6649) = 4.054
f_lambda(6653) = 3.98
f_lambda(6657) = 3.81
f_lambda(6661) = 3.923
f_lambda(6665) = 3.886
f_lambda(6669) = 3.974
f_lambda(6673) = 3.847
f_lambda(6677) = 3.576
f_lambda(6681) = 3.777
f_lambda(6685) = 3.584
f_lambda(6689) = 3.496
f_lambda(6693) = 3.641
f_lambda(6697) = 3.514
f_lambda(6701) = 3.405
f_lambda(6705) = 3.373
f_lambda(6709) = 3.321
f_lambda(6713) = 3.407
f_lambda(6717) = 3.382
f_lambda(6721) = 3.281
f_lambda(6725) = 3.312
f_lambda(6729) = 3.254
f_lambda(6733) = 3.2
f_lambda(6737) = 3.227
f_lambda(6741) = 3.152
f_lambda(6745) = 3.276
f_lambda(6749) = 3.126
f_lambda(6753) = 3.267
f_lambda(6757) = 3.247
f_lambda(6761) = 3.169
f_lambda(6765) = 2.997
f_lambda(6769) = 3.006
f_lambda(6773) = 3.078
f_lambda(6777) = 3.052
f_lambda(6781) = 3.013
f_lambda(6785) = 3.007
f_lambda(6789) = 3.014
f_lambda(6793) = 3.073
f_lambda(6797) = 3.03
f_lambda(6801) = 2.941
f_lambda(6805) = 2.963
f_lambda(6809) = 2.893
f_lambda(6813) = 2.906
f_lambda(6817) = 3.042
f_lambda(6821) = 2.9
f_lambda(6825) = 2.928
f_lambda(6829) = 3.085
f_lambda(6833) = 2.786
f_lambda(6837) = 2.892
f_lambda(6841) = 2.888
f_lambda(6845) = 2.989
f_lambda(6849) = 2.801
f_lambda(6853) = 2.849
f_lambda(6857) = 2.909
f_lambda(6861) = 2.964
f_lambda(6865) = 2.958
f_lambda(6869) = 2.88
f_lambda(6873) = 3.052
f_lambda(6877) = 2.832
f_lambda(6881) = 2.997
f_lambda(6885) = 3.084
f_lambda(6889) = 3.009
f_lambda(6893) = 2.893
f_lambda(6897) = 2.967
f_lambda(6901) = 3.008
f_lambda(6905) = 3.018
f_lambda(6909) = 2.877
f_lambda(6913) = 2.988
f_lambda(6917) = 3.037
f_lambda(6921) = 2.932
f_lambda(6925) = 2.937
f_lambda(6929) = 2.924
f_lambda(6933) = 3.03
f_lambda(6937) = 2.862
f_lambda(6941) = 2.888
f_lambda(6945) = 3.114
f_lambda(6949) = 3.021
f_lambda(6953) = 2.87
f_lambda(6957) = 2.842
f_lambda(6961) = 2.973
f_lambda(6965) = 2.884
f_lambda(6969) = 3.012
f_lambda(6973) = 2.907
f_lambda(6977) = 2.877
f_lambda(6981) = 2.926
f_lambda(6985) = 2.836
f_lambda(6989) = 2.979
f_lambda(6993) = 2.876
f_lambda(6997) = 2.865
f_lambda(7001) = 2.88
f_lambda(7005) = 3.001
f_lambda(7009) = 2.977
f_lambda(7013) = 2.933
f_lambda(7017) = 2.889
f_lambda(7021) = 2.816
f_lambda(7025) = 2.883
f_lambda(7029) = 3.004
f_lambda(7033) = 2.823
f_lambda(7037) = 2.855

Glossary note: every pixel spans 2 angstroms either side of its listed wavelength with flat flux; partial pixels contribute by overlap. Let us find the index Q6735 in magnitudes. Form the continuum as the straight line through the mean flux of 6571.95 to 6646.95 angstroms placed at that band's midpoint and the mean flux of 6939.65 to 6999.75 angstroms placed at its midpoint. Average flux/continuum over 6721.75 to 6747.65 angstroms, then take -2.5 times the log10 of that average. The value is 0.36 mag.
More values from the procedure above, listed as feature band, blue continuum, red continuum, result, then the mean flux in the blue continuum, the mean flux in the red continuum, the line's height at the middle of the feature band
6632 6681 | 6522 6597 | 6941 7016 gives 0.22 mag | 5.44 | 2.93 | 4.86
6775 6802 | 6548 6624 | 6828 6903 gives 0.23 mag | 5.79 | 2.94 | 3.72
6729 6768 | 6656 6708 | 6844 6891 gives 0.07 mag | 3.67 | 2.94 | 3.41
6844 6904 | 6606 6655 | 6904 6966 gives 0.11 mag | 4.49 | 2.95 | 3.26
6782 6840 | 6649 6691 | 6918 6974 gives 0.14 mag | 3.8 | 2.94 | 3.36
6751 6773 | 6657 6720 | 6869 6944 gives 0.09 mag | 3.61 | 2.96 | 3.39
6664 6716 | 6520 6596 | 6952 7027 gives 0.28 mag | 5.39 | 2.91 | 4.63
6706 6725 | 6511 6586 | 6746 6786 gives 0.07 mag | 5.07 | 3.1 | 3.56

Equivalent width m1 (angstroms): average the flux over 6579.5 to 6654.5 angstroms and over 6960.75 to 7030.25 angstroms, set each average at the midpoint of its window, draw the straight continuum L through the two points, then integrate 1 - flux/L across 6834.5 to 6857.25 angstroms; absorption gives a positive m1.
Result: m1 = 5.4 angstroms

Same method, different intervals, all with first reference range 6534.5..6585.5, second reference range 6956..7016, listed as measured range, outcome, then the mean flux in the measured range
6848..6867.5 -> 4.3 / 2.9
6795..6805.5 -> 2.8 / 2.98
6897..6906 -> 1.2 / 3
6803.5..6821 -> 4.7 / 2.94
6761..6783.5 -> 6.5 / 3.04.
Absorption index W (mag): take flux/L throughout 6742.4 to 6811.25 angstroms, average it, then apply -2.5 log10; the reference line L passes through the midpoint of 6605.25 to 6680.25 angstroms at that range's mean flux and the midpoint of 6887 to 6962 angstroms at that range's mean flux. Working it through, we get 0.189 mag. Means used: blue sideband 4.28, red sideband 2.96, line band 3.07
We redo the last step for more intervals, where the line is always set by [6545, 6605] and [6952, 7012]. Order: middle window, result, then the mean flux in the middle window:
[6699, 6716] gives 0.423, 3.38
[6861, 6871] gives 0.281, 2.93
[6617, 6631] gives 0.237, 4.52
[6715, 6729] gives 0.419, 3.31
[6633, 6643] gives 0.283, 4.25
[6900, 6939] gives 0.146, 2.96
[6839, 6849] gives 0.333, 2.91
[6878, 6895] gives 0.214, 2.99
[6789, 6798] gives 0.384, 3.05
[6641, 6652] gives 0.313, 4.08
